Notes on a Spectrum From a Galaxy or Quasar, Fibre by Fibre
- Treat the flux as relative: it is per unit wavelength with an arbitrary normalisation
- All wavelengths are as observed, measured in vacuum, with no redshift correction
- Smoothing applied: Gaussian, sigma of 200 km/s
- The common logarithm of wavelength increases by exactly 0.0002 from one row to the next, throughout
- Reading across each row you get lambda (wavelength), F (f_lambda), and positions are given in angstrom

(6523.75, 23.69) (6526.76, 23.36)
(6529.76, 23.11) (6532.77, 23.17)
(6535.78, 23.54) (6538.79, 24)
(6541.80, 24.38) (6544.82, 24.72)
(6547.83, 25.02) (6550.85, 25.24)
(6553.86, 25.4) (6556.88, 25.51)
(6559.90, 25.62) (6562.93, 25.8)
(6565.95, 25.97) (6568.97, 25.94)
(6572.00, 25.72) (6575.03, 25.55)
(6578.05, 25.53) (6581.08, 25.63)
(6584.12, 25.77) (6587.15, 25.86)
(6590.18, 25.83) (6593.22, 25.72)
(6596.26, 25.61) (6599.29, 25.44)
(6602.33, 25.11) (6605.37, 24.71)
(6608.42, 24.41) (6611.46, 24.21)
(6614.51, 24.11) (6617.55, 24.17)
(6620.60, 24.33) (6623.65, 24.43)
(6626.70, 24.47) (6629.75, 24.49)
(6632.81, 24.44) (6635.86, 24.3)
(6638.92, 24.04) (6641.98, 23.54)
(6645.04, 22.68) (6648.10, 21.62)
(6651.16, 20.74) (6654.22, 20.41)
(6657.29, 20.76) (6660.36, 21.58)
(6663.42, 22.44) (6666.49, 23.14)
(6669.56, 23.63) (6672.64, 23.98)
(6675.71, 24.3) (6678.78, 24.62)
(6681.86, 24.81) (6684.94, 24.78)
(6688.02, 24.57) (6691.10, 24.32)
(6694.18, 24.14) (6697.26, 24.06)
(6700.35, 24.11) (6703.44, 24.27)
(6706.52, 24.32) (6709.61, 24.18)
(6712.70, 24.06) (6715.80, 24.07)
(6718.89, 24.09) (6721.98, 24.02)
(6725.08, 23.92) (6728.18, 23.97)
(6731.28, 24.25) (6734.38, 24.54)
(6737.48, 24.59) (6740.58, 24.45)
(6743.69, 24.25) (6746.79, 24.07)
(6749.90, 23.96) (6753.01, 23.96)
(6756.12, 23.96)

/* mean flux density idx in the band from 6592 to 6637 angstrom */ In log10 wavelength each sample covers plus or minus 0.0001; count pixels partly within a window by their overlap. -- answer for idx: 24.7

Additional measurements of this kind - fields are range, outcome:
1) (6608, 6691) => 23.5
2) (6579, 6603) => 25.6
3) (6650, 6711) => 23.5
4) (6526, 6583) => 24.9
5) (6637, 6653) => 22.5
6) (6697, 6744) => 24.2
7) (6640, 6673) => 22.2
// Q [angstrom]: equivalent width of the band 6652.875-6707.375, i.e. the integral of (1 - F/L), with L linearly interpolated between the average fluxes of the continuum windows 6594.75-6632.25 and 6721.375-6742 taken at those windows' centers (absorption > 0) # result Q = 1.9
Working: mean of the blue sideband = 24.6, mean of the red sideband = 24.3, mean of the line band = 23.6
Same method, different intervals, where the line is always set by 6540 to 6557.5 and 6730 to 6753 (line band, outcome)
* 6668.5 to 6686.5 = 0.11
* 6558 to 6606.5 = -1.44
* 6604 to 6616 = 0.20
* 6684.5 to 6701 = 0.10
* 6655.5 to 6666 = 1.22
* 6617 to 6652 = 1.48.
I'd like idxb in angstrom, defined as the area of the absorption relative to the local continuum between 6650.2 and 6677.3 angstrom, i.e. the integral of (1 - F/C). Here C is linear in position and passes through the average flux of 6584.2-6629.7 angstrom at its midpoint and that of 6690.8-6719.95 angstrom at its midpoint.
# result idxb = 2.3 angstrom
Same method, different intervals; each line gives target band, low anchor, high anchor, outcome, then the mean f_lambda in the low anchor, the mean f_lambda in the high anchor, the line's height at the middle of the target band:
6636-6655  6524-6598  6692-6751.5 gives 1.70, 25.1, 24.2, 24.6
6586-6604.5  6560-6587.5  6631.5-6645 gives -0.32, 25.7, 23.9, 25.1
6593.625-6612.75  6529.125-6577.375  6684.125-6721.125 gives -0.19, 25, 24.2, 24.7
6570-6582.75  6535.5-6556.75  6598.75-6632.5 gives -0.51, 24.7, 24.5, 24.6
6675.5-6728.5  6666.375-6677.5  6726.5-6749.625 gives -0.46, 23.9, 24.3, 24.1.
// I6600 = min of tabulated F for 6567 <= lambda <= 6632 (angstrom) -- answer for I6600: 24.11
